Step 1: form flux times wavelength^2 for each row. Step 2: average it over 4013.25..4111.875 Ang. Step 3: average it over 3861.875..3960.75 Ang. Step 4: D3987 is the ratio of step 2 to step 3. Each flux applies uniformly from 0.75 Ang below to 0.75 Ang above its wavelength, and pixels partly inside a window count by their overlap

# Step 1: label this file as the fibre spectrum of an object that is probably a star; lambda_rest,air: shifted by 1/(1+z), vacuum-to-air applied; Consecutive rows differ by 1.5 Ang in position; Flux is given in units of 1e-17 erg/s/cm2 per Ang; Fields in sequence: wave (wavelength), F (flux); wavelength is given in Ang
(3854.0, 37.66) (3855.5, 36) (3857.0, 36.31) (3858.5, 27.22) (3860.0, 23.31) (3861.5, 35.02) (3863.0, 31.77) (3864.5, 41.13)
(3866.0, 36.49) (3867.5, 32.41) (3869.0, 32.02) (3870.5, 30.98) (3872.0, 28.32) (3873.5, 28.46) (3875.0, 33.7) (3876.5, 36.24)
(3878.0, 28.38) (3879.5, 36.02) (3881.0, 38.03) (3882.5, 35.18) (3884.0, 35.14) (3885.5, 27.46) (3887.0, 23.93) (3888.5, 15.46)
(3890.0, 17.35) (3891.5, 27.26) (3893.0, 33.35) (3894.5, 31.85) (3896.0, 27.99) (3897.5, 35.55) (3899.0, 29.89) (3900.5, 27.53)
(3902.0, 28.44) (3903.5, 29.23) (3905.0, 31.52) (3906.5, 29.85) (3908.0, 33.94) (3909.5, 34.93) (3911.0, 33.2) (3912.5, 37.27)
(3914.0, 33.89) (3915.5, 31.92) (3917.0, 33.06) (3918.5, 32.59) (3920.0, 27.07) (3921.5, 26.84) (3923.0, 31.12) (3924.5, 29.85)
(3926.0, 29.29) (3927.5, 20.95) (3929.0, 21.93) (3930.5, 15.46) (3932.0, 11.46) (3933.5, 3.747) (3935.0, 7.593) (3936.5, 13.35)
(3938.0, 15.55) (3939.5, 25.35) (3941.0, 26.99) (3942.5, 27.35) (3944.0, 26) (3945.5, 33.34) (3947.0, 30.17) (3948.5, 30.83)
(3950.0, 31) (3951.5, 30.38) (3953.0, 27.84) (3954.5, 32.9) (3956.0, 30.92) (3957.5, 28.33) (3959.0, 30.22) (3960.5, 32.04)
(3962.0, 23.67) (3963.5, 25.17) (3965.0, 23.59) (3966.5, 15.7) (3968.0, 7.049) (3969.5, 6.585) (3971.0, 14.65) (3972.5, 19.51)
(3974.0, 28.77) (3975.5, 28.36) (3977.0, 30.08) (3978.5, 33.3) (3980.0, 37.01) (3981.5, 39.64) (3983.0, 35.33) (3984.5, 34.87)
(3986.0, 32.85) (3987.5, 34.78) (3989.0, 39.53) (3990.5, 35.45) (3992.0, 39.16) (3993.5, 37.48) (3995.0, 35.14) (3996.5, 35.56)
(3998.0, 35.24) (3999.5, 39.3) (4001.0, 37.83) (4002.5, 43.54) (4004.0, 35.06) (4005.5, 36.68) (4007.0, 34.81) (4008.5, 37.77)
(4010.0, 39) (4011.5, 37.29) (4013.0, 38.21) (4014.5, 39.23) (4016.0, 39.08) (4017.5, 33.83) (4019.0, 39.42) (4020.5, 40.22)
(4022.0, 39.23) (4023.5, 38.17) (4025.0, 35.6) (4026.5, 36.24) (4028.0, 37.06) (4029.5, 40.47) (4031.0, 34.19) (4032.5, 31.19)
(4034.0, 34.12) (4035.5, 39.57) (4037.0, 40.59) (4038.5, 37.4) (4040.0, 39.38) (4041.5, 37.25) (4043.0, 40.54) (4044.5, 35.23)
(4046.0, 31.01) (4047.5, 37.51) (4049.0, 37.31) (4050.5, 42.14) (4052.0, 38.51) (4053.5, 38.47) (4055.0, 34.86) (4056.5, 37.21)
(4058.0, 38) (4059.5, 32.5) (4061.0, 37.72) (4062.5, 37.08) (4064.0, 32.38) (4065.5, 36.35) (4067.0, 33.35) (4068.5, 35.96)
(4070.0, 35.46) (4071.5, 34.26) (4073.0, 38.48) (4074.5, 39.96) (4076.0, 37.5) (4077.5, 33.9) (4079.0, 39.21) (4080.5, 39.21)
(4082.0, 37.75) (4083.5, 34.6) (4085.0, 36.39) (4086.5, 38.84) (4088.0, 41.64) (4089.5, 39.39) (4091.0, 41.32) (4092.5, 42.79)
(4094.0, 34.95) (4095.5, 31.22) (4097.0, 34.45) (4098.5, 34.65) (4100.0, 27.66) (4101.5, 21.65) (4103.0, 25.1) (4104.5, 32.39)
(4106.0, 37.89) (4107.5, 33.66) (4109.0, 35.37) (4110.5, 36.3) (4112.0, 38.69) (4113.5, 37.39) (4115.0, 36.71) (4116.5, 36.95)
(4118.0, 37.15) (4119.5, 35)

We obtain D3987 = 1.4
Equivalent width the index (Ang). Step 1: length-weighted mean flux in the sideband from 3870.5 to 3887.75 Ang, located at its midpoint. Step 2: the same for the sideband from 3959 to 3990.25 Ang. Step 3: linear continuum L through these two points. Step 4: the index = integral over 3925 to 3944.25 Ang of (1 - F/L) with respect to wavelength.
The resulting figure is 6.86 Ang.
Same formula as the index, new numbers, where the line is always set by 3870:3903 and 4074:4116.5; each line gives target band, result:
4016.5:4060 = -3.9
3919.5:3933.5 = 3.7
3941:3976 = 7.0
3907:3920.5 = -1.1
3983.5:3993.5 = -1.1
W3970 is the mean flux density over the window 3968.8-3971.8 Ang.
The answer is 10.8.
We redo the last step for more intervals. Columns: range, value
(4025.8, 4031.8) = 36.9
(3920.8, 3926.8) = 29.2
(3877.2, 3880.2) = 32.2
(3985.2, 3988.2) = 33.8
